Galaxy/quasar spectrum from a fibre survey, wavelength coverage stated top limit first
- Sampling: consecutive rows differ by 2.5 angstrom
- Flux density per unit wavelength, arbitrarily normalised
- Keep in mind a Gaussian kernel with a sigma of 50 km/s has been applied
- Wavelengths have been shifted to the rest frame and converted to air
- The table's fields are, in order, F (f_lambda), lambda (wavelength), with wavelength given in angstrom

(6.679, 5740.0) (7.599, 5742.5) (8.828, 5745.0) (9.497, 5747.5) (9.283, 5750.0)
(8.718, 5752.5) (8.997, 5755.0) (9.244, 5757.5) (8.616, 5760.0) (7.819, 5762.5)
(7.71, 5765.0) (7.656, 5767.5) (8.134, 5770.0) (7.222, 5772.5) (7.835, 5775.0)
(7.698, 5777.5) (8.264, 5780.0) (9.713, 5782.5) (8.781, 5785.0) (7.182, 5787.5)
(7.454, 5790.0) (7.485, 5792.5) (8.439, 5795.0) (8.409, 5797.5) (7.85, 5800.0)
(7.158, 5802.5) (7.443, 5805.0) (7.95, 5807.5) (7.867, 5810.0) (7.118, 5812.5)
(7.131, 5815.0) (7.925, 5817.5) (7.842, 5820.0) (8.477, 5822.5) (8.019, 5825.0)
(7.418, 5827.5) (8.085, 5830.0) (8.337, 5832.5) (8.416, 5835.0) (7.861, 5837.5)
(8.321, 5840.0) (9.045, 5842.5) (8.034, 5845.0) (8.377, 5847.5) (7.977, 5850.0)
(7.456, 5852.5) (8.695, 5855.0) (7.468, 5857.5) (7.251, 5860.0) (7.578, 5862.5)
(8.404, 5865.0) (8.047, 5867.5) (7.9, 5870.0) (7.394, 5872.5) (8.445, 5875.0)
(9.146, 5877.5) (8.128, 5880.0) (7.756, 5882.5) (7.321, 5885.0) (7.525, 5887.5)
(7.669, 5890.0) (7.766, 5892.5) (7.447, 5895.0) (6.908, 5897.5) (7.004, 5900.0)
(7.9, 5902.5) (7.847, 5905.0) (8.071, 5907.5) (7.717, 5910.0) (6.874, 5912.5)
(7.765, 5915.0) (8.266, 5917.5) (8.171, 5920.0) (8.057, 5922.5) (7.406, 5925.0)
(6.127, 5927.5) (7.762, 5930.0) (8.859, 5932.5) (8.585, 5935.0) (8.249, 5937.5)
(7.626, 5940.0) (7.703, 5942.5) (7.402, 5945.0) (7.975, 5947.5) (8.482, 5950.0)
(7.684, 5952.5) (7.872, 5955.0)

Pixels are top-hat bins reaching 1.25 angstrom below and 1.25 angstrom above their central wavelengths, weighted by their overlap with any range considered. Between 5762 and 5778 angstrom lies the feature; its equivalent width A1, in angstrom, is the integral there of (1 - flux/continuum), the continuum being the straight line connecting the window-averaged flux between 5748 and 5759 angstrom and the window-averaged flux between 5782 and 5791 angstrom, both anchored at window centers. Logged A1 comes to 1.7 angstrom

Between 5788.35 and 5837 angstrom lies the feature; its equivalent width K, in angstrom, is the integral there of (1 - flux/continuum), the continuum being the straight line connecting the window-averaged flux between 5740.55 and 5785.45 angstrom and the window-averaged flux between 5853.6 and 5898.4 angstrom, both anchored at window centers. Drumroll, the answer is 1.9 angstrom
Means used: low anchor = 8.39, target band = 7.83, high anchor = 7.83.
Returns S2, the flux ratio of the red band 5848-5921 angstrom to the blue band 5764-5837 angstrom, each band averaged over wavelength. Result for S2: 1.0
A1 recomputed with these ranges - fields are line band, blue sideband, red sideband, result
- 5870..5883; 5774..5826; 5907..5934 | -0.6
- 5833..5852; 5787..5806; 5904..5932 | -1.4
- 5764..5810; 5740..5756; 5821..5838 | 2.6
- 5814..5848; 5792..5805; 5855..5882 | -0.7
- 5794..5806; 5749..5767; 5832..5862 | 0.7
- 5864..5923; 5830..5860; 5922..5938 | 1.2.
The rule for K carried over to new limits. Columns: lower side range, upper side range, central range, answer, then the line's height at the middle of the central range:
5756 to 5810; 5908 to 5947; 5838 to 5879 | -1.1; 7.89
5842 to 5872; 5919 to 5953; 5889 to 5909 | 0.9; 7.92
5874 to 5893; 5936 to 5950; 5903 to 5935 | 0.5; 7.91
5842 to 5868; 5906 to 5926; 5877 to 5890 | 0.0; 7.91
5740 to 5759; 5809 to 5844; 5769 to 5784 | 0.6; 8.47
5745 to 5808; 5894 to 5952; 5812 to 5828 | 0.6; 8.06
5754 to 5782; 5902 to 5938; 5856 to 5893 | 0.3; 7.93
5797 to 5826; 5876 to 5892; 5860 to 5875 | 0.0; 7.88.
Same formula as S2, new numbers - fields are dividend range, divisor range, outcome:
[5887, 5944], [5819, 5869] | 0.96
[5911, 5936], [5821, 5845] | 0.95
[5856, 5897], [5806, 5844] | 0.98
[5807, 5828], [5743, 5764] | 0.88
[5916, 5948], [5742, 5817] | 0.97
